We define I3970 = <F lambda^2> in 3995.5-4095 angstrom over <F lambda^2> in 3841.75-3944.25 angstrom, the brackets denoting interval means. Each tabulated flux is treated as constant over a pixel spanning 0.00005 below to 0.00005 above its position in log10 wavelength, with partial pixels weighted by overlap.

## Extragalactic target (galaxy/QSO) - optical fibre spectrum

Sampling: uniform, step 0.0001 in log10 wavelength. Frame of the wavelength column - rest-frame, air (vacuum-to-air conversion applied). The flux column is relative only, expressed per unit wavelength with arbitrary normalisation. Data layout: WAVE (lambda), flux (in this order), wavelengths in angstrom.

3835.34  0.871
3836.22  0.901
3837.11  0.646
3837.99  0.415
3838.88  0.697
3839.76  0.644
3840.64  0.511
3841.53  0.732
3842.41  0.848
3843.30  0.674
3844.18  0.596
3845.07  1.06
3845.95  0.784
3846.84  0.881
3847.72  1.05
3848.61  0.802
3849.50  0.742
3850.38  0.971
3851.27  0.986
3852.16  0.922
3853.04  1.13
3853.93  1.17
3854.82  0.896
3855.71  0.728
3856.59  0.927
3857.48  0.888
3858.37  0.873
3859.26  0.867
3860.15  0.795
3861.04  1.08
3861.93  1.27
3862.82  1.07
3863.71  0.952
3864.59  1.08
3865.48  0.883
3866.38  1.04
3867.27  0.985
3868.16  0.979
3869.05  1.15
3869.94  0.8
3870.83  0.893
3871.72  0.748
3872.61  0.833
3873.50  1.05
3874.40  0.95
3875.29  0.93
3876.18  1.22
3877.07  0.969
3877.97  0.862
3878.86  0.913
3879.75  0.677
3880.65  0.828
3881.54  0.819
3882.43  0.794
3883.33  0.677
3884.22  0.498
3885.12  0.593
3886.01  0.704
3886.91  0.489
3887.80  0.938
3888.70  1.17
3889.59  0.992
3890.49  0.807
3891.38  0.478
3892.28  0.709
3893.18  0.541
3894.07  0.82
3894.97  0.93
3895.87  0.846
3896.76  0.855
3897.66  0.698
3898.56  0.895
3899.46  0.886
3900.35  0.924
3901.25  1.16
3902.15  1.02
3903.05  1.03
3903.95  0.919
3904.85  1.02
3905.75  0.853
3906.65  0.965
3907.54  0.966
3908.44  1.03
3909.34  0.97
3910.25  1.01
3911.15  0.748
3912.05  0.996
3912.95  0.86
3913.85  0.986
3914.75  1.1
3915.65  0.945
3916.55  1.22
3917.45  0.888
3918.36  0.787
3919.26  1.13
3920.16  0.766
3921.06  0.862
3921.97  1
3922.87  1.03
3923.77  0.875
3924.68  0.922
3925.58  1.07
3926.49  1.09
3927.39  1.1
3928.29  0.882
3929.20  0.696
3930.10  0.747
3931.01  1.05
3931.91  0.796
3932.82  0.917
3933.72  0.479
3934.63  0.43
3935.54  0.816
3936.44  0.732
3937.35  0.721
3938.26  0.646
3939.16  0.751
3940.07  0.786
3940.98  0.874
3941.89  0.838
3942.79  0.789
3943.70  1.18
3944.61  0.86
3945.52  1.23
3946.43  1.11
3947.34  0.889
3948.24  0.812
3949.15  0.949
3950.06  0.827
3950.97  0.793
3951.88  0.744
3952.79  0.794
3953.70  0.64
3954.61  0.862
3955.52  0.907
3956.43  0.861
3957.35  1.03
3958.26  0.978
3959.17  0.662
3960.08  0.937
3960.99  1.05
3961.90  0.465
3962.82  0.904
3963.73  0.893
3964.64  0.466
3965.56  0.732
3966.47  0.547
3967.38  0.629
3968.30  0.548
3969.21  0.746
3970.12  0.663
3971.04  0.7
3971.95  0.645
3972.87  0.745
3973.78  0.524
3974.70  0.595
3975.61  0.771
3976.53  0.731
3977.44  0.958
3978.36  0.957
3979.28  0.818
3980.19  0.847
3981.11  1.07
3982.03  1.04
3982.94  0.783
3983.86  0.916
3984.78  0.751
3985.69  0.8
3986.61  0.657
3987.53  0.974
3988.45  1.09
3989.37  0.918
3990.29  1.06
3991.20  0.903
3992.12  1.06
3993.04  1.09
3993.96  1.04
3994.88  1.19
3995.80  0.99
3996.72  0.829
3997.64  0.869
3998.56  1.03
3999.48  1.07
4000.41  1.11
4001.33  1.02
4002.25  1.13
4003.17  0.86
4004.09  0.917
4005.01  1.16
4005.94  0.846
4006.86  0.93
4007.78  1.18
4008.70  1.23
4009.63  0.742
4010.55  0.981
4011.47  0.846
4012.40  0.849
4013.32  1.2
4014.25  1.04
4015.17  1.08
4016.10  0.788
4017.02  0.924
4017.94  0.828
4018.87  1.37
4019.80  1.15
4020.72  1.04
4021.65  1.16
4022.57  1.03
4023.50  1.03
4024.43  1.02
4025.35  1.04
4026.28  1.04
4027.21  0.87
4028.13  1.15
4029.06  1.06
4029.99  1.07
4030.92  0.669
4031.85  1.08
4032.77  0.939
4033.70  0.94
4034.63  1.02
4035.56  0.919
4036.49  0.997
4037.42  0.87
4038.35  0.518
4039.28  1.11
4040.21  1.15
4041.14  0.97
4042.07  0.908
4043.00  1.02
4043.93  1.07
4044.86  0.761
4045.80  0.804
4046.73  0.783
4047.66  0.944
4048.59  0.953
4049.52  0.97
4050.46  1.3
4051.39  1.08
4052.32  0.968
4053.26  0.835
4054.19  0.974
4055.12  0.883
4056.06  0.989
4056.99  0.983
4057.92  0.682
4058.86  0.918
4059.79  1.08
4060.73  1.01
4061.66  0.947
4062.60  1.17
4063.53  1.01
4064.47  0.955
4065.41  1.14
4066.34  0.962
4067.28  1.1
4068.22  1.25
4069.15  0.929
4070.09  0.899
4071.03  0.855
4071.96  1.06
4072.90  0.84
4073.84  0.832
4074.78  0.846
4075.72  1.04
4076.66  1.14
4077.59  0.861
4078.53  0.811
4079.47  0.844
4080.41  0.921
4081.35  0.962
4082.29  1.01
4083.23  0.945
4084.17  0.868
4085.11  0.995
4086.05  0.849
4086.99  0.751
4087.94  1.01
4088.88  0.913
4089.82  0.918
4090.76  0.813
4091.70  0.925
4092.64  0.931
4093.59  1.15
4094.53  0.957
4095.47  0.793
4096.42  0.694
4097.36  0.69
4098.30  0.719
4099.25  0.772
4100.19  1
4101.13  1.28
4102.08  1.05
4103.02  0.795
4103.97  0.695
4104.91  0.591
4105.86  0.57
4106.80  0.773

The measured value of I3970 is 1.2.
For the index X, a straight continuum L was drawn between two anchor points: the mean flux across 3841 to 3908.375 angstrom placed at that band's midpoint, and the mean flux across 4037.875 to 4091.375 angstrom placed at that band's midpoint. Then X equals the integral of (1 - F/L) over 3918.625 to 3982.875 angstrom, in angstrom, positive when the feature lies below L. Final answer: 6.0 angstrom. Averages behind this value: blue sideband 0.887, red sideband 0.949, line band 0.827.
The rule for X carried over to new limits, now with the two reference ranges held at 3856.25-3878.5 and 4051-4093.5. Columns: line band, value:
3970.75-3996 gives 2.0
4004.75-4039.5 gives -1.3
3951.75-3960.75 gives 1.0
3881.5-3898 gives 3.6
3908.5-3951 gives 2.9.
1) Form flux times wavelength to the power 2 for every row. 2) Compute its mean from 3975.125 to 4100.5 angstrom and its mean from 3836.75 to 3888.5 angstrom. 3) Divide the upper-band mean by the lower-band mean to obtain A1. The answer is 1.2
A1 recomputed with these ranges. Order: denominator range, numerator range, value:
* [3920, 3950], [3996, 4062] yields 1.18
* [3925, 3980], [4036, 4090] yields 1.25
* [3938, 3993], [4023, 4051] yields 1.20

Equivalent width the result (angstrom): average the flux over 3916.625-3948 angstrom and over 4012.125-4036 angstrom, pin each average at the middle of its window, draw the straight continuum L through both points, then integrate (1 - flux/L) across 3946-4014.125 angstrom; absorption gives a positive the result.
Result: 5.2 angstrom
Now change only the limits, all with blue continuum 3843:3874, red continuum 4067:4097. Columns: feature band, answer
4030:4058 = -0.4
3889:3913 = 1.1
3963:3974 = 3.2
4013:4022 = -1.2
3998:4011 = -1.2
